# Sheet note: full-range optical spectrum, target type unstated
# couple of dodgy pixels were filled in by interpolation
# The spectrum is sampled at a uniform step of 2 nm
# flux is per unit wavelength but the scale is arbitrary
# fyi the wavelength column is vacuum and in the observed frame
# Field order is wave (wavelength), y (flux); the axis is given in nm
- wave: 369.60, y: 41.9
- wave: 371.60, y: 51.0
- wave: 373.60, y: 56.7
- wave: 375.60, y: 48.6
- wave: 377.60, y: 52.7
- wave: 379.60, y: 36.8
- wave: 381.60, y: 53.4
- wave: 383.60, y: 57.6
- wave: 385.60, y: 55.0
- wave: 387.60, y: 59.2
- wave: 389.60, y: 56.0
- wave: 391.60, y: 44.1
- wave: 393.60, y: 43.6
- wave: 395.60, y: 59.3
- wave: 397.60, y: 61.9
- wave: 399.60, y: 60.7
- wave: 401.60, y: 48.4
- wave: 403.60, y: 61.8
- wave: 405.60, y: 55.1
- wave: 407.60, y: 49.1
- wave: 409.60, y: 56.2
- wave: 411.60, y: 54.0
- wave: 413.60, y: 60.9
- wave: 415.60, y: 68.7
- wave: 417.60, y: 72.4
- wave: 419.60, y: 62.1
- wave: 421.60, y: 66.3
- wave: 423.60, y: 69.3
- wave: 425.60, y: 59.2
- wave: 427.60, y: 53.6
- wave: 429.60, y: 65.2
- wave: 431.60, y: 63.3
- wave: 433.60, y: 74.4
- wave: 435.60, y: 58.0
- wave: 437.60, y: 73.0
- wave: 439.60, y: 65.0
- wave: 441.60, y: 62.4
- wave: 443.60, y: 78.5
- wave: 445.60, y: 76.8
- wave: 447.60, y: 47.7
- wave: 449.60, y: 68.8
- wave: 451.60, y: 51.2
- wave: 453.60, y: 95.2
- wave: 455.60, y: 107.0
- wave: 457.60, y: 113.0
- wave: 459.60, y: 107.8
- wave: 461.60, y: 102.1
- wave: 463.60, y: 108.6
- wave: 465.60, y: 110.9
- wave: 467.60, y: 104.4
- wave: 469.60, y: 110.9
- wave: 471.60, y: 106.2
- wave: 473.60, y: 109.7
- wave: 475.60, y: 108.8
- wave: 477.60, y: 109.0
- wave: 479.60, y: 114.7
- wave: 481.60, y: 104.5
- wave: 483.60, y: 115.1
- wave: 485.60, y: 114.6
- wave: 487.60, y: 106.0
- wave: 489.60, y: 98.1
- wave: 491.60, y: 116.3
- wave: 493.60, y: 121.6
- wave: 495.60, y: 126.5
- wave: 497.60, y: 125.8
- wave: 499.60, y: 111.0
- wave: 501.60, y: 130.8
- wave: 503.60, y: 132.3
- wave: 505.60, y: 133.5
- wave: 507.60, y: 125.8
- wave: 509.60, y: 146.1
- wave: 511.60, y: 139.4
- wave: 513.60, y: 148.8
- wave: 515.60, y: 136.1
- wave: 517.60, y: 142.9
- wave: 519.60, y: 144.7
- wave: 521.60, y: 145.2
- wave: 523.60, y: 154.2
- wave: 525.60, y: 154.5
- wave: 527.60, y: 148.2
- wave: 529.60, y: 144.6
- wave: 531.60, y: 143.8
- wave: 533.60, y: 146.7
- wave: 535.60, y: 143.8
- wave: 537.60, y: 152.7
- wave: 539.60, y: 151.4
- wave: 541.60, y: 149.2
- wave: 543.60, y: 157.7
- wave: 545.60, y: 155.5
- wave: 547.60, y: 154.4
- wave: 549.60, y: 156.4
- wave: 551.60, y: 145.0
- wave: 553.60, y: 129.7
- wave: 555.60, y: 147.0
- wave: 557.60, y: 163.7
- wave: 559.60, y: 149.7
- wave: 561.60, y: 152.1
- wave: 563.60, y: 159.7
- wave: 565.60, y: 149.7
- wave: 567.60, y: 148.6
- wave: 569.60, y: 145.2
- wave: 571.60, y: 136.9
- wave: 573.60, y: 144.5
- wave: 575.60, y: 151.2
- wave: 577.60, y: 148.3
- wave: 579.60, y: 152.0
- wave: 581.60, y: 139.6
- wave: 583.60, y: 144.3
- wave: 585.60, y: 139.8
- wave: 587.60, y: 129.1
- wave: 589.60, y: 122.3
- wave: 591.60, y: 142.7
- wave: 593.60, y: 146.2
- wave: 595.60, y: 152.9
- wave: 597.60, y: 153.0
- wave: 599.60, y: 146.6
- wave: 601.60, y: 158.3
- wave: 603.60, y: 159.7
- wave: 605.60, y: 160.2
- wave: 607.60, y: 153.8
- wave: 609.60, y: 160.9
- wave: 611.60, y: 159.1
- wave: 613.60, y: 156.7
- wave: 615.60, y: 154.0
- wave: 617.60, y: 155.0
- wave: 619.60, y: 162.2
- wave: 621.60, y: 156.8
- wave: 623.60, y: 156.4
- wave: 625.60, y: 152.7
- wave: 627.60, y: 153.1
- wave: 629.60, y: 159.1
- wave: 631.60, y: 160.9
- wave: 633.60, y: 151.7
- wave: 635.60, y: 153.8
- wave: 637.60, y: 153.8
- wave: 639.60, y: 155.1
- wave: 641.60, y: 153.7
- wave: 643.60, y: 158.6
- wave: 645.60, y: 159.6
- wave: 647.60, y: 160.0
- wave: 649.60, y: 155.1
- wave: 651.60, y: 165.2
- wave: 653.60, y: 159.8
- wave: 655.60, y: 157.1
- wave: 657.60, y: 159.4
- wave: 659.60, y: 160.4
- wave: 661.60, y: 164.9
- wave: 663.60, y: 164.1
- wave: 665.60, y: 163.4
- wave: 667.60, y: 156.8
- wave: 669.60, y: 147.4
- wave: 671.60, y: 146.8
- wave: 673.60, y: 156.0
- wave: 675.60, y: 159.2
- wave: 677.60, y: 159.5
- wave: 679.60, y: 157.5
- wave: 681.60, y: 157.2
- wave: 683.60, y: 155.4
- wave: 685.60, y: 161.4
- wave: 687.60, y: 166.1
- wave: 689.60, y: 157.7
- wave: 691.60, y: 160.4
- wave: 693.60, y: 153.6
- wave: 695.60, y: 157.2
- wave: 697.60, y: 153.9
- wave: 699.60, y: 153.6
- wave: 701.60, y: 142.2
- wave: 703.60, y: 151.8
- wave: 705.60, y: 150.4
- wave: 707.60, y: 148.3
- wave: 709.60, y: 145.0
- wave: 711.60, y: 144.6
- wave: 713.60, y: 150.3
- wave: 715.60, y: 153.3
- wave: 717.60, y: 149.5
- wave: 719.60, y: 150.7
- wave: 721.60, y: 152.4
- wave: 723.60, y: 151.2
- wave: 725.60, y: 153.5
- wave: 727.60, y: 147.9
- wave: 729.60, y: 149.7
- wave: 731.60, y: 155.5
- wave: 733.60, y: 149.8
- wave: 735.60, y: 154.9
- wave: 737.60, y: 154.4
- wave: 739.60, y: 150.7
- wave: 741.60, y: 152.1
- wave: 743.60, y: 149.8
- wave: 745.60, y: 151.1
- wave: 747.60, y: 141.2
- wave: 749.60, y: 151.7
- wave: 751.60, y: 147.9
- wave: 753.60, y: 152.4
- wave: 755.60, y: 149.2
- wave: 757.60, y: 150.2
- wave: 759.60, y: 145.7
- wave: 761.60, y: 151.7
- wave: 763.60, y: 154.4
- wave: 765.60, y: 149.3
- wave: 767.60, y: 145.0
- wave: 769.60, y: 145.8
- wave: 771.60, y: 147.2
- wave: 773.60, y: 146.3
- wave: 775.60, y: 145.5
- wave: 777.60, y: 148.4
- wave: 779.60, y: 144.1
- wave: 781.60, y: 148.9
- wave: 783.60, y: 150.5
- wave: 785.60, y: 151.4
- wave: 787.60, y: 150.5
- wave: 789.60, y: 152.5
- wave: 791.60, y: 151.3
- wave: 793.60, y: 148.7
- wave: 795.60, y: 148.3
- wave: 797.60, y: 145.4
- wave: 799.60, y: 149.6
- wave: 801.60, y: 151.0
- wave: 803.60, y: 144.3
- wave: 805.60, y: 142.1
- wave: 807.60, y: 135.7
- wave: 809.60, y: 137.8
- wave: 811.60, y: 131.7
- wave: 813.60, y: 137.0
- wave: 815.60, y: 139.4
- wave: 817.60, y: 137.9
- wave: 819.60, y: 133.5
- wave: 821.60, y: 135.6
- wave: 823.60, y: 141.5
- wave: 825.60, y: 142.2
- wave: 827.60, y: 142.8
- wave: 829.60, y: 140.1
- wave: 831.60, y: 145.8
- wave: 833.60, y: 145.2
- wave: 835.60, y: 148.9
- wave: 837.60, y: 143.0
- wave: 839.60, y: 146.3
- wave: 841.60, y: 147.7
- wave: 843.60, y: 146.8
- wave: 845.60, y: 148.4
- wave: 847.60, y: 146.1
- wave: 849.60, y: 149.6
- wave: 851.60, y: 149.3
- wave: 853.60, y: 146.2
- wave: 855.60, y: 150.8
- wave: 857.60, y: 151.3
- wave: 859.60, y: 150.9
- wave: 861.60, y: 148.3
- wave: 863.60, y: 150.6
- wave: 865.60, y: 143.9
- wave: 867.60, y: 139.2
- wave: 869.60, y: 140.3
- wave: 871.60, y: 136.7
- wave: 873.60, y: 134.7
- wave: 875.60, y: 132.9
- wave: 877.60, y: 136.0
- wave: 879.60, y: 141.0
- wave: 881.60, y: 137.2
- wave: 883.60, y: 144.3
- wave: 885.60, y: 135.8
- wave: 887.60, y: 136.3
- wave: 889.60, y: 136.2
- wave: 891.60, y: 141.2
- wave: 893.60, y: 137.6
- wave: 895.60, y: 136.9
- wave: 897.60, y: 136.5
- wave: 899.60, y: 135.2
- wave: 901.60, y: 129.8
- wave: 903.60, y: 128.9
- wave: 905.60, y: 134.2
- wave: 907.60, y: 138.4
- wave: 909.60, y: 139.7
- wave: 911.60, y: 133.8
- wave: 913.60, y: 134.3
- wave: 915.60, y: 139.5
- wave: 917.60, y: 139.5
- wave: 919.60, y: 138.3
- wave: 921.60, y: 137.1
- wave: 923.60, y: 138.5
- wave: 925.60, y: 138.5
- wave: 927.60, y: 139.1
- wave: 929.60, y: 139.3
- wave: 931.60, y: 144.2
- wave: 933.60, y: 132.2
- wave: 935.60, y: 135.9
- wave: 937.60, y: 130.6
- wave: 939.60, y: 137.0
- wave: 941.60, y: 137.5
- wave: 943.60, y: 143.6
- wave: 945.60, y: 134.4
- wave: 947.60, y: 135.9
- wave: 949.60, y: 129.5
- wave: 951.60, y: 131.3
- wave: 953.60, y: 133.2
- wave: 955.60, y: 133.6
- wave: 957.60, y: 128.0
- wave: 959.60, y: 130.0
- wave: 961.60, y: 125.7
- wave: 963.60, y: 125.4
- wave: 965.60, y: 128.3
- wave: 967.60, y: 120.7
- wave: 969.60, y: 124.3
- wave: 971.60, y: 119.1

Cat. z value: 0.138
